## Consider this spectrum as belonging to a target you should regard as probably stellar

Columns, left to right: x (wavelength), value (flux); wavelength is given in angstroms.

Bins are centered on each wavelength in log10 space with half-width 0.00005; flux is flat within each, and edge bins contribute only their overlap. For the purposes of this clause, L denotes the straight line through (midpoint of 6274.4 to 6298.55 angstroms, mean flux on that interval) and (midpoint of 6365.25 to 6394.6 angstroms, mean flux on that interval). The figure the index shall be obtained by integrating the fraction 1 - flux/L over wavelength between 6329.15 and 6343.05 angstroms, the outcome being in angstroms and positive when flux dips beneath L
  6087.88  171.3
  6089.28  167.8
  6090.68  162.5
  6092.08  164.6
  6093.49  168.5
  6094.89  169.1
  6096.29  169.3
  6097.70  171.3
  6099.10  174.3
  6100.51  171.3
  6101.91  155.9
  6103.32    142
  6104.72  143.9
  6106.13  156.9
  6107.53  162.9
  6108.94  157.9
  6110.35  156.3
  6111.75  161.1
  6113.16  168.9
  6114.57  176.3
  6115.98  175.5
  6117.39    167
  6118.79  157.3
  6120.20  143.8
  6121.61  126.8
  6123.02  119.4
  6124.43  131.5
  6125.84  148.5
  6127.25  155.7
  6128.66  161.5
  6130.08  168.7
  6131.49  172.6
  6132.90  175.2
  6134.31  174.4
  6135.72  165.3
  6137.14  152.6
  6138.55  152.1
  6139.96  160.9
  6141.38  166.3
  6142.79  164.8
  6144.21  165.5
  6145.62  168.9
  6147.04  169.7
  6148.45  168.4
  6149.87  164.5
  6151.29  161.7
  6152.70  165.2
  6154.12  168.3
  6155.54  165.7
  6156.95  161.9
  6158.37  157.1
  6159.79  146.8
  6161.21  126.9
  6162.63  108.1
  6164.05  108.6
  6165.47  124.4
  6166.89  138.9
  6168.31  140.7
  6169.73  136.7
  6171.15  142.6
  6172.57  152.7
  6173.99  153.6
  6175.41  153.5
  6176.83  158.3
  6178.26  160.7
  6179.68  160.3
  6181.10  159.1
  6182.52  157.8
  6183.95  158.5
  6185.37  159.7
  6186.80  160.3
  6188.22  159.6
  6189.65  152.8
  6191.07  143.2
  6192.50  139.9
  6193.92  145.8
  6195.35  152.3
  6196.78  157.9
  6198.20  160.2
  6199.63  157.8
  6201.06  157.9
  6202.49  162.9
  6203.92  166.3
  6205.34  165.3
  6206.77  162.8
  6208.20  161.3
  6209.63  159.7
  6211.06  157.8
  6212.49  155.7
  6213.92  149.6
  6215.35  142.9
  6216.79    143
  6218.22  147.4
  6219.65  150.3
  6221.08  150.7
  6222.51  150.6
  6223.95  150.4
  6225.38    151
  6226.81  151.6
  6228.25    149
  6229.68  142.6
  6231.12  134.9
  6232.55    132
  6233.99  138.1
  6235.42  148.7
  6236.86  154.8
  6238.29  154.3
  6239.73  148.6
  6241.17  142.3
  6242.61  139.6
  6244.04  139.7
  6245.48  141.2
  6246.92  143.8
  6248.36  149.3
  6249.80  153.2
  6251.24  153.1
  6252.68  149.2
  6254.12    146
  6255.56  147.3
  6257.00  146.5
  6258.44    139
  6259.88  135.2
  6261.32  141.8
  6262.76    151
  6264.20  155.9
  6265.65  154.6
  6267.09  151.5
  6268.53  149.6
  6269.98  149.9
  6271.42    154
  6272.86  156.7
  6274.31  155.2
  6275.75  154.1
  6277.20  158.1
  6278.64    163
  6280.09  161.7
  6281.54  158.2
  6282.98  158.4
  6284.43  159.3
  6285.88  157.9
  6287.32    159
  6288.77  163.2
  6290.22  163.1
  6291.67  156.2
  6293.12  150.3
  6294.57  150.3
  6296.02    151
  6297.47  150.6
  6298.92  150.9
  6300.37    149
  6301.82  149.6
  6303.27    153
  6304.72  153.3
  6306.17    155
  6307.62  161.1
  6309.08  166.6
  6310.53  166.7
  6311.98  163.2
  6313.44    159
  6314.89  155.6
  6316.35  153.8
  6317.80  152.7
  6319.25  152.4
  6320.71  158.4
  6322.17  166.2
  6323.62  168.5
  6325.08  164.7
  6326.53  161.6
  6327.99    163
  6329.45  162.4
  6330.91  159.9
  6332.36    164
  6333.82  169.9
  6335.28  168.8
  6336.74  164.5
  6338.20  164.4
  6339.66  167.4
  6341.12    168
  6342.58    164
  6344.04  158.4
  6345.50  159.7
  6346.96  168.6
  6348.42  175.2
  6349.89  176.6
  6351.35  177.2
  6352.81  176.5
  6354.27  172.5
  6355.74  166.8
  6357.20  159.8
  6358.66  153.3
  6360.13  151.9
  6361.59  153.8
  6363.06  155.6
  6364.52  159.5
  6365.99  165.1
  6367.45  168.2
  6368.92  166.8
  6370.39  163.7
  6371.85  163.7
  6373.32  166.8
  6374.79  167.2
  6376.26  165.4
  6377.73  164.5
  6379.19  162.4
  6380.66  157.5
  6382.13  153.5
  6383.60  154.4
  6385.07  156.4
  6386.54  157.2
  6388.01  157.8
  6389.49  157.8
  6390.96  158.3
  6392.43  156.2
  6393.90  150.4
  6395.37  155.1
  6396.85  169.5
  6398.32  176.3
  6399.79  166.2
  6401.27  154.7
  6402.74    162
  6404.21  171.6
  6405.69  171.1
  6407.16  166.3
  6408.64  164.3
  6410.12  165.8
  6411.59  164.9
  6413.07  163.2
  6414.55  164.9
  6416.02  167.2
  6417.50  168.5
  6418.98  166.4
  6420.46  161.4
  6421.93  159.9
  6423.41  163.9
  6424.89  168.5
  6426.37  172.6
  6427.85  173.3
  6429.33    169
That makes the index -0.6 angstroms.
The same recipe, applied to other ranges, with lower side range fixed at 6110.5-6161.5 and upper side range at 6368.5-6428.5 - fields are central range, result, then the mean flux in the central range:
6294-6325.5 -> 1.01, 157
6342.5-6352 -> -0.36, 169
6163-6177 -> 1.80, 140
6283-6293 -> 0.16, 159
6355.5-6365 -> 0.36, 157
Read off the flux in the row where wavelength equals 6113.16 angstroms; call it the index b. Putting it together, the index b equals 168.9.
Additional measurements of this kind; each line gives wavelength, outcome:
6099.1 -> 174.3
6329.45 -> 162.4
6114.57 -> 176.3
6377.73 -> 164.5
